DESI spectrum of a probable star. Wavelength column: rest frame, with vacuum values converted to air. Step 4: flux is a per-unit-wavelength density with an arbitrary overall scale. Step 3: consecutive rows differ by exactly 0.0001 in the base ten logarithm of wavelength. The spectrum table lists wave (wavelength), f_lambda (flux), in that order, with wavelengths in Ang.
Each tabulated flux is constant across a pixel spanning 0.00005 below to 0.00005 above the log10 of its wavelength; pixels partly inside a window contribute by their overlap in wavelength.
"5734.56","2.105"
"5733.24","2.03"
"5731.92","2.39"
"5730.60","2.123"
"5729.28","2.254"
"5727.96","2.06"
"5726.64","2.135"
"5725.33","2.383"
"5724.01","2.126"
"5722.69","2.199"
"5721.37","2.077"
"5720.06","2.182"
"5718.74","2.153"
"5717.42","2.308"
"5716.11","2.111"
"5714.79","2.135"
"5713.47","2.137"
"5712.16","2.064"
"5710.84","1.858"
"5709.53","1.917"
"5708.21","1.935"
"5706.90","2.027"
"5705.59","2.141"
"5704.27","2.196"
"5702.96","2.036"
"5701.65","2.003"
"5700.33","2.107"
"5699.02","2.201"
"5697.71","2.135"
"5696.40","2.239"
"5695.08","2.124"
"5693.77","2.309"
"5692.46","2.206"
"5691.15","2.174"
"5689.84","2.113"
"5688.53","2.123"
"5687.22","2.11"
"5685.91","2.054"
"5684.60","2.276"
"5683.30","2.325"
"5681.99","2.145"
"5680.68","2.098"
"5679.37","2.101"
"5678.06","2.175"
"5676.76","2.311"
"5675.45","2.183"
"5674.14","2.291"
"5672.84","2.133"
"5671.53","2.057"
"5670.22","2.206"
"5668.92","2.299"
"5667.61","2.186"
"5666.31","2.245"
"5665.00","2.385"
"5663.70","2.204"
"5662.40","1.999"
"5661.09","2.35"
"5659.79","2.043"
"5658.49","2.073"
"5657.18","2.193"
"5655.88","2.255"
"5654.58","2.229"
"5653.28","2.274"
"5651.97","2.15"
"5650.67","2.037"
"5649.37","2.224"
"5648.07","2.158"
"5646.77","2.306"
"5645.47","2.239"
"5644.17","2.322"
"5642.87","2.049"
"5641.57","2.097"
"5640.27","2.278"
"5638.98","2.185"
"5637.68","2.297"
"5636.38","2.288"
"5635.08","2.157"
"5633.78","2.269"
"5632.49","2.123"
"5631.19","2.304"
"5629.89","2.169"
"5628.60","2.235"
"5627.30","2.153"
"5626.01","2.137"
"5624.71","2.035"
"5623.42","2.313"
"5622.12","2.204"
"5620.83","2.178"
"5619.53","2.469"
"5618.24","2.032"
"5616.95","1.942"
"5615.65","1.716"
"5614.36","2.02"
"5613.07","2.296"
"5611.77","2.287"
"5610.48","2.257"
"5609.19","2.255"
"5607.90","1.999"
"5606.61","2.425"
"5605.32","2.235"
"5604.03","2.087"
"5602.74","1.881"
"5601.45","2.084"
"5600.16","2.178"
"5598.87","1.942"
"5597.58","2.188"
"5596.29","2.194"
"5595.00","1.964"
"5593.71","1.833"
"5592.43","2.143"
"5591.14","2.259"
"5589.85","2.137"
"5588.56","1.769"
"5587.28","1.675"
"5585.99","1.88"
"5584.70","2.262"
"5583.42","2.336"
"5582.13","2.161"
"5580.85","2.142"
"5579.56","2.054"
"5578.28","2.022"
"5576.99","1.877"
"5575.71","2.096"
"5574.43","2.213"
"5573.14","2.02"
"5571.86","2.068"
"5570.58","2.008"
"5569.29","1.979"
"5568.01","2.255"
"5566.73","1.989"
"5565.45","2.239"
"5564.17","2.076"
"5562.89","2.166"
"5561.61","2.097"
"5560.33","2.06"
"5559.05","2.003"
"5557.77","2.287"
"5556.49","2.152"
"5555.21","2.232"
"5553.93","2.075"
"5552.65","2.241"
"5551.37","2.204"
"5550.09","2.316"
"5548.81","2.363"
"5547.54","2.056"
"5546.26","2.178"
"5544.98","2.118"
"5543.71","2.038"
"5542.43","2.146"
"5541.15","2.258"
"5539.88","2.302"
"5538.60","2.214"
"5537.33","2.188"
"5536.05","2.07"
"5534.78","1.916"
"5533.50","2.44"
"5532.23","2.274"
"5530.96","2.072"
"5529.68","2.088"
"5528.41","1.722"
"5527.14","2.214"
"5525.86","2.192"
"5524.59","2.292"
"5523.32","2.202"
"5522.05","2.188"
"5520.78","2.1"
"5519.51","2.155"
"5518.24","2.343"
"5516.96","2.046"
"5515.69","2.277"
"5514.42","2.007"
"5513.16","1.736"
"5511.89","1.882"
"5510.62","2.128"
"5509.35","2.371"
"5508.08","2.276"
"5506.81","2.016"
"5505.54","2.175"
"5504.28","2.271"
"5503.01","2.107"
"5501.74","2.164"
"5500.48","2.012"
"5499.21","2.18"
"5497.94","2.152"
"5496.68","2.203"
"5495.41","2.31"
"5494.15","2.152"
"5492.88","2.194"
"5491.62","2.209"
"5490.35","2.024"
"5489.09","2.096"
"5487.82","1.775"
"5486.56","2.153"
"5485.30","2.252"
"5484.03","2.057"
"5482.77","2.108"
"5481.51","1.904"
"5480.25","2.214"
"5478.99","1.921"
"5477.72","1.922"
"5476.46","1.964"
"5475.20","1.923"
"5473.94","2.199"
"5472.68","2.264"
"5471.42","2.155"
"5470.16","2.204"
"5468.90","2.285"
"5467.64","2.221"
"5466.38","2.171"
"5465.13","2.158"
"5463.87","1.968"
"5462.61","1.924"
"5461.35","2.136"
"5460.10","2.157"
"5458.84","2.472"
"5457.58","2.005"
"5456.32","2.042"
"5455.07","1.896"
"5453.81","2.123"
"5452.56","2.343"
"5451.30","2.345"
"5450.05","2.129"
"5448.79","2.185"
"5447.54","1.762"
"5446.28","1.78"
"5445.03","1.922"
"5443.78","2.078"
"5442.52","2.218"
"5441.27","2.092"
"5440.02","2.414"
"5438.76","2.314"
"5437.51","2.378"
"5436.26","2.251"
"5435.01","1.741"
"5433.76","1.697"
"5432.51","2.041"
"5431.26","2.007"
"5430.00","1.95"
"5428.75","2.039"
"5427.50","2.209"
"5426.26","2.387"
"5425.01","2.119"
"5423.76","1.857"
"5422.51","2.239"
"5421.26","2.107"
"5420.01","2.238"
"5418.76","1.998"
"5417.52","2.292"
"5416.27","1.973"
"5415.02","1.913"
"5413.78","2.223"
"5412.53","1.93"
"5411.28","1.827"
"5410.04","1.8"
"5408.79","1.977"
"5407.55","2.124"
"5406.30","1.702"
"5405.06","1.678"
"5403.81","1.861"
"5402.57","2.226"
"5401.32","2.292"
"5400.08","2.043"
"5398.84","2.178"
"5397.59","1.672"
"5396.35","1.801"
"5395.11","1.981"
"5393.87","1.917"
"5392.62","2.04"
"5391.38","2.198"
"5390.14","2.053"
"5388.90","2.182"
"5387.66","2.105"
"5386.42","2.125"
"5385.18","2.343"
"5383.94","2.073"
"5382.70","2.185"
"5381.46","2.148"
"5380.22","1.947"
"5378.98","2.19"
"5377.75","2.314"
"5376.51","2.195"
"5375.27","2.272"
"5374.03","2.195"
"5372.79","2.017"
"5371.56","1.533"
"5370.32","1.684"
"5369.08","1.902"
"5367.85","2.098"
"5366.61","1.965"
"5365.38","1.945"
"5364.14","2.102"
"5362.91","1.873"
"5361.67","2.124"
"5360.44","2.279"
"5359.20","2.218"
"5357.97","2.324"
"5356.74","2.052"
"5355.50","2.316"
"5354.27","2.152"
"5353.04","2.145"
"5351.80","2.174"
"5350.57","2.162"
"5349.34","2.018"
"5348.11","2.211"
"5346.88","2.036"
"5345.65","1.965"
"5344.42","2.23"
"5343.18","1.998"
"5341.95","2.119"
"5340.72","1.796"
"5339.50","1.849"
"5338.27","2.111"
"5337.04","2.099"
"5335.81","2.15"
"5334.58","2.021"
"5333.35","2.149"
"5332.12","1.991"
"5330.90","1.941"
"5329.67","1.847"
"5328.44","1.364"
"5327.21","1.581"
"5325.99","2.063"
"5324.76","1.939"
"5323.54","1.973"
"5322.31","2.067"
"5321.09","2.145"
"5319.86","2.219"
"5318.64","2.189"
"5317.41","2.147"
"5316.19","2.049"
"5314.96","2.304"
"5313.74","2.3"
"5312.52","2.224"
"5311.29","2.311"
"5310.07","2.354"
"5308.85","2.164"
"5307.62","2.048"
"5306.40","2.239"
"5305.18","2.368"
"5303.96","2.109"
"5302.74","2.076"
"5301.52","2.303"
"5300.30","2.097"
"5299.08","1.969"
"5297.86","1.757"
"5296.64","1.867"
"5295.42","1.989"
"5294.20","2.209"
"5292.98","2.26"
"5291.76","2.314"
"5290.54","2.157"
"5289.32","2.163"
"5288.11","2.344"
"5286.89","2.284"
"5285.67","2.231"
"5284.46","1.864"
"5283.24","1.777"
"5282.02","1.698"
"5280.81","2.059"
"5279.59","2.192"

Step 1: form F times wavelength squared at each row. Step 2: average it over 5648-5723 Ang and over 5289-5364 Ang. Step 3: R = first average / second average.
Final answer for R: 1.17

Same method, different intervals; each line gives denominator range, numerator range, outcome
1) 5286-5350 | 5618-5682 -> 1.19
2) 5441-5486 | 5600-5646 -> 1.10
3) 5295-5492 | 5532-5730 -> 1.13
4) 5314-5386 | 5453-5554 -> 1.09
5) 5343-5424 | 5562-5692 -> 1.14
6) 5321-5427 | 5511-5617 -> 1.11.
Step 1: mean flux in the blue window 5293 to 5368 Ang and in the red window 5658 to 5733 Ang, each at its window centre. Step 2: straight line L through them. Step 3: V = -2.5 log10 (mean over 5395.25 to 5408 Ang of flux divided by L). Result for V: 0.08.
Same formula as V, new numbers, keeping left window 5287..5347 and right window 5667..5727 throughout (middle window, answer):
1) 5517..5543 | -0.024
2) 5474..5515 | 0.011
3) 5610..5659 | -0.023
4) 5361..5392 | 0.011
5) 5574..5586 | 0.007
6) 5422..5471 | -0.002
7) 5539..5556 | -0.036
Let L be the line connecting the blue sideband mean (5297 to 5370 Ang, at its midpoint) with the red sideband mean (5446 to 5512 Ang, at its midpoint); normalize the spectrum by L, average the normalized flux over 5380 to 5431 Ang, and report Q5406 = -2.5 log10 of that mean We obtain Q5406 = 0.03 mag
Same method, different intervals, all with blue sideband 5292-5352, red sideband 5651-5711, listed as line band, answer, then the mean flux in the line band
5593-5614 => 0.00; 2.13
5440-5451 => 0.03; 2.05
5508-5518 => 0.02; 2.09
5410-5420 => 0.04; 2.02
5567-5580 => 0.04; 2.06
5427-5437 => 0.06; 1.99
